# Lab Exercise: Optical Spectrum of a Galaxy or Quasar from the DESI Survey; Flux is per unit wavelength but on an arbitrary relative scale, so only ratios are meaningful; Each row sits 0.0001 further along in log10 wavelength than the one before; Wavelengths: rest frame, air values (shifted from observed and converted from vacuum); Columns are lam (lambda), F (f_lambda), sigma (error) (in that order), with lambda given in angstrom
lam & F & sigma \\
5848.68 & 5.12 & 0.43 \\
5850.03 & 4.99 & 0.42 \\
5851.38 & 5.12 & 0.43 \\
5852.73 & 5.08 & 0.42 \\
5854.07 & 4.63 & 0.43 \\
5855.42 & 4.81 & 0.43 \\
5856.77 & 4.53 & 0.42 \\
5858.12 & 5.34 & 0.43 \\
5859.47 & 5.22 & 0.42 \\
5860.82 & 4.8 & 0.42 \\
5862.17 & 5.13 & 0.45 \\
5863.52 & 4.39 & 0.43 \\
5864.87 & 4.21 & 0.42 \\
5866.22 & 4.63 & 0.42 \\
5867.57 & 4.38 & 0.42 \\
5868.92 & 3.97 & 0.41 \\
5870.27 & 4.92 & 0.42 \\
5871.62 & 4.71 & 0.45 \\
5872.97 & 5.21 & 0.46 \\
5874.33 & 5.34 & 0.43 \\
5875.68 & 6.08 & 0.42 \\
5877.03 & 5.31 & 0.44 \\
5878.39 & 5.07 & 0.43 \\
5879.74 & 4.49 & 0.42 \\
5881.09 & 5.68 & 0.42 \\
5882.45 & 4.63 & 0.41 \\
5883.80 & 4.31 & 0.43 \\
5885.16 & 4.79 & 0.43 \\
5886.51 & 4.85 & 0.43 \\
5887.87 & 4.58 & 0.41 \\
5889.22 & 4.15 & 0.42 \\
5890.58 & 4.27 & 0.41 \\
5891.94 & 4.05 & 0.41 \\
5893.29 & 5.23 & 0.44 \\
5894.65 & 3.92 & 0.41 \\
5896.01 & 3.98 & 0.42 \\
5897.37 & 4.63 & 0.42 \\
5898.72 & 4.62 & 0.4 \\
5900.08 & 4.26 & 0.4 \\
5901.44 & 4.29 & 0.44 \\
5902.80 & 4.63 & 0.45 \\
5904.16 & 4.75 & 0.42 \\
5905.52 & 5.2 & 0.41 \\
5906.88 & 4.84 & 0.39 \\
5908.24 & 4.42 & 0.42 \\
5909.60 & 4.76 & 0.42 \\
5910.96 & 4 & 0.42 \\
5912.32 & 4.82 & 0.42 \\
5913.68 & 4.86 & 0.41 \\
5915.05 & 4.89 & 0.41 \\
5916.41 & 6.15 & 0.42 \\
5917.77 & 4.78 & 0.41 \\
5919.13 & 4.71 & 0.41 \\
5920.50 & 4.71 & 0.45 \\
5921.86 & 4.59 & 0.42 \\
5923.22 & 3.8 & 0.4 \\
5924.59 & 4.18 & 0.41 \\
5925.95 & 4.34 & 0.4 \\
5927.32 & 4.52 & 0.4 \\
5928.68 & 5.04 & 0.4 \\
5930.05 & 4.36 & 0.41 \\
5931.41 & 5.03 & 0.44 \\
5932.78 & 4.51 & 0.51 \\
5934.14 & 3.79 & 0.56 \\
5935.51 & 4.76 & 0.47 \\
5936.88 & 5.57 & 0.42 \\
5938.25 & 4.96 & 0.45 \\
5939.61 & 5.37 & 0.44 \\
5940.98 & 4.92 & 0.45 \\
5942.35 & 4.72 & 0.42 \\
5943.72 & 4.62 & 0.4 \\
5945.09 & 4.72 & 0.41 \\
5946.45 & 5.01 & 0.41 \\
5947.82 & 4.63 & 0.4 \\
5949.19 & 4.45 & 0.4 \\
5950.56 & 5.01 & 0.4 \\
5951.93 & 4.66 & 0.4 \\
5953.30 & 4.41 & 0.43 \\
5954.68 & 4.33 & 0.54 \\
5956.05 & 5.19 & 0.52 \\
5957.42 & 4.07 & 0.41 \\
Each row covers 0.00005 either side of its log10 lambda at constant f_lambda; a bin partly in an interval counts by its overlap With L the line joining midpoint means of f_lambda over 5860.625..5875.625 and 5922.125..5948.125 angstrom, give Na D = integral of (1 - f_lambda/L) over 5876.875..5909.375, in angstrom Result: 0.8 angstrom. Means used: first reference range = 4.75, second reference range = 4.68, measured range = 4.61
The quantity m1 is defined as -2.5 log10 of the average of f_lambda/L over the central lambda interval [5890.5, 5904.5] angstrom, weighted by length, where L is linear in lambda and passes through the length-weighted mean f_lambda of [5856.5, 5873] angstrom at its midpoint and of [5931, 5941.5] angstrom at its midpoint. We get 0.085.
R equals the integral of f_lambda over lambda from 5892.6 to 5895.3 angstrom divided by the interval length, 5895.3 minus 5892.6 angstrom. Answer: 4.59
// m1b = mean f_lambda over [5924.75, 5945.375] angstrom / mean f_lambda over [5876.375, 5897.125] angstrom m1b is 1.0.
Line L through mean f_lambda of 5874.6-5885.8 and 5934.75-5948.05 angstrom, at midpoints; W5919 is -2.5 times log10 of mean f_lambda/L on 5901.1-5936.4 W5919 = 0.07 mag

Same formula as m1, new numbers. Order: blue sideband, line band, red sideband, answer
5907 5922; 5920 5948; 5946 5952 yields 0.02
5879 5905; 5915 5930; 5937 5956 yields 0.00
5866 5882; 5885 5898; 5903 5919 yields 0.11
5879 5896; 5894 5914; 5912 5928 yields 0.02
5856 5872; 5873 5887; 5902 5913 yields -0.09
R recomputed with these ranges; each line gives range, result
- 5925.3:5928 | 4.43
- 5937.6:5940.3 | 5.18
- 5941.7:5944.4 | 4.67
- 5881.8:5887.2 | 4.65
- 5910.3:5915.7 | 4.64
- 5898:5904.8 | 4.51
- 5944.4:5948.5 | 4.8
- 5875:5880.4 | 5.24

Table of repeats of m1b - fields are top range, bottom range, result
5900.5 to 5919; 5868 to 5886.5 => 0.97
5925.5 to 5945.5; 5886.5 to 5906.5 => 1.06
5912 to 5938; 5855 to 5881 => 0.96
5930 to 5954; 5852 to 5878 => 0.98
